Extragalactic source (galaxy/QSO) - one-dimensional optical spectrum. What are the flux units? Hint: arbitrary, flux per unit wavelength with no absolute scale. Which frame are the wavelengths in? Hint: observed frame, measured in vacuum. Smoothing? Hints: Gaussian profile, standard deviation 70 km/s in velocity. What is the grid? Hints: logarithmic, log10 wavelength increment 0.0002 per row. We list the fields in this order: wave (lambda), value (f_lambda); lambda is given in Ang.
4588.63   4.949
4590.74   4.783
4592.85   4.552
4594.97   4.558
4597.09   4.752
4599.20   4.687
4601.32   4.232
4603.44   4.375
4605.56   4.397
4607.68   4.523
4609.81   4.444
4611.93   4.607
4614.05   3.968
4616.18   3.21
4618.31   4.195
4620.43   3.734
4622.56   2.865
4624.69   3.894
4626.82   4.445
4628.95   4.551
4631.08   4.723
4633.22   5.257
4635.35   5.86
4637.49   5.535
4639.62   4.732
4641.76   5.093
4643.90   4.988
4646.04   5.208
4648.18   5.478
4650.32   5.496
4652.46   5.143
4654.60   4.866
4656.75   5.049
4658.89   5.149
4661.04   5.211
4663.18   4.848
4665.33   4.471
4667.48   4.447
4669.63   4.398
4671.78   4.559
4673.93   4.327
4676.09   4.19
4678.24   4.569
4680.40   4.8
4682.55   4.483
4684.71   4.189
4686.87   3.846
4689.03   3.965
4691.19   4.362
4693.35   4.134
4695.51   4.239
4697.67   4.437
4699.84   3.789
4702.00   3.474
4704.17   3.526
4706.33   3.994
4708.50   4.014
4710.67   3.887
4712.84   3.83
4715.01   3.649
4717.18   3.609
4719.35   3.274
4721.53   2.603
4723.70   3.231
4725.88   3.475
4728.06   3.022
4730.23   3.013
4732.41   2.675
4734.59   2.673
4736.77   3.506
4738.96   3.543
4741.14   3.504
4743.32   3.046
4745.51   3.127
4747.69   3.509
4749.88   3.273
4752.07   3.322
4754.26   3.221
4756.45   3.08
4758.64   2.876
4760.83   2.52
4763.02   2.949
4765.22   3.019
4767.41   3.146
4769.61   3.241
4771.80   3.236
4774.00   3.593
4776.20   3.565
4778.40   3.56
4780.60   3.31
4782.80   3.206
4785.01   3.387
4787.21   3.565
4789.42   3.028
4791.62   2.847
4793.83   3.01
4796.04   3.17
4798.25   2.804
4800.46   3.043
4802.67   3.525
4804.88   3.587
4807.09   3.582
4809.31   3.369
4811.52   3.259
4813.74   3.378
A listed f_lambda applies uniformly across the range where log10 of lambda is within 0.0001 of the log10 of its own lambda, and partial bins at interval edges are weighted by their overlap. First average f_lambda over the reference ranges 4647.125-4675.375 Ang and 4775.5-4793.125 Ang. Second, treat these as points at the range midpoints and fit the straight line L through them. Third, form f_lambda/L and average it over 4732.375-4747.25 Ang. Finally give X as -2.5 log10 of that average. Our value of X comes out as 0.203 mag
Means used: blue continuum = 4.87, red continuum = 3.3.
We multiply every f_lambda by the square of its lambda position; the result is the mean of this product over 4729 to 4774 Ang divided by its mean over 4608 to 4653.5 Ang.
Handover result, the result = 0.7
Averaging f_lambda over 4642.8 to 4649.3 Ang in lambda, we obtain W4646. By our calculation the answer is 5.22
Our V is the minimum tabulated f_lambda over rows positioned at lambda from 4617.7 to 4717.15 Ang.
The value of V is 2.865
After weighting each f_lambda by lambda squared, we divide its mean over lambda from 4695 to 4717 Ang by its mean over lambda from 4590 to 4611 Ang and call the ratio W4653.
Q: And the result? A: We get 0.9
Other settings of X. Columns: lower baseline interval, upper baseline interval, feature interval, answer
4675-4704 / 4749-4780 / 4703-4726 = 0.085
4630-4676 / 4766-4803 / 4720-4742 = 0.253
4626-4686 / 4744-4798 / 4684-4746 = 0.126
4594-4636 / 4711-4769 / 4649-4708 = -0.178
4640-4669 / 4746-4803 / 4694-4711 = 0.095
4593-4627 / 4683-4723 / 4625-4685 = -0.207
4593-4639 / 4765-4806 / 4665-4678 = -0.093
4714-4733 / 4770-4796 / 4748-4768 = 0.064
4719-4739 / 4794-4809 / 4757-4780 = 0.003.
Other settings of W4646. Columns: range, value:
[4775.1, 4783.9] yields 3.41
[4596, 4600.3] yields 4.72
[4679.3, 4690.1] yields 4.25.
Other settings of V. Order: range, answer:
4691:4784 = 2.52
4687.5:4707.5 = 3.474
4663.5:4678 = 4.19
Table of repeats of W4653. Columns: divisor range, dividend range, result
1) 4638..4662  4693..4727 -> 0.74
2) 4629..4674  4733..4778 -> 0.67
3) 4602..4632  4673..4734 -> 0.95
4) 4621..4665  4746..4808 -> 0.70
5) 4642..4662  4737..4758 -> 0.66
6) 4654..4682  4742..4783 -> 0.71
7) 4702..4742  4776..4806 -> 0.99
